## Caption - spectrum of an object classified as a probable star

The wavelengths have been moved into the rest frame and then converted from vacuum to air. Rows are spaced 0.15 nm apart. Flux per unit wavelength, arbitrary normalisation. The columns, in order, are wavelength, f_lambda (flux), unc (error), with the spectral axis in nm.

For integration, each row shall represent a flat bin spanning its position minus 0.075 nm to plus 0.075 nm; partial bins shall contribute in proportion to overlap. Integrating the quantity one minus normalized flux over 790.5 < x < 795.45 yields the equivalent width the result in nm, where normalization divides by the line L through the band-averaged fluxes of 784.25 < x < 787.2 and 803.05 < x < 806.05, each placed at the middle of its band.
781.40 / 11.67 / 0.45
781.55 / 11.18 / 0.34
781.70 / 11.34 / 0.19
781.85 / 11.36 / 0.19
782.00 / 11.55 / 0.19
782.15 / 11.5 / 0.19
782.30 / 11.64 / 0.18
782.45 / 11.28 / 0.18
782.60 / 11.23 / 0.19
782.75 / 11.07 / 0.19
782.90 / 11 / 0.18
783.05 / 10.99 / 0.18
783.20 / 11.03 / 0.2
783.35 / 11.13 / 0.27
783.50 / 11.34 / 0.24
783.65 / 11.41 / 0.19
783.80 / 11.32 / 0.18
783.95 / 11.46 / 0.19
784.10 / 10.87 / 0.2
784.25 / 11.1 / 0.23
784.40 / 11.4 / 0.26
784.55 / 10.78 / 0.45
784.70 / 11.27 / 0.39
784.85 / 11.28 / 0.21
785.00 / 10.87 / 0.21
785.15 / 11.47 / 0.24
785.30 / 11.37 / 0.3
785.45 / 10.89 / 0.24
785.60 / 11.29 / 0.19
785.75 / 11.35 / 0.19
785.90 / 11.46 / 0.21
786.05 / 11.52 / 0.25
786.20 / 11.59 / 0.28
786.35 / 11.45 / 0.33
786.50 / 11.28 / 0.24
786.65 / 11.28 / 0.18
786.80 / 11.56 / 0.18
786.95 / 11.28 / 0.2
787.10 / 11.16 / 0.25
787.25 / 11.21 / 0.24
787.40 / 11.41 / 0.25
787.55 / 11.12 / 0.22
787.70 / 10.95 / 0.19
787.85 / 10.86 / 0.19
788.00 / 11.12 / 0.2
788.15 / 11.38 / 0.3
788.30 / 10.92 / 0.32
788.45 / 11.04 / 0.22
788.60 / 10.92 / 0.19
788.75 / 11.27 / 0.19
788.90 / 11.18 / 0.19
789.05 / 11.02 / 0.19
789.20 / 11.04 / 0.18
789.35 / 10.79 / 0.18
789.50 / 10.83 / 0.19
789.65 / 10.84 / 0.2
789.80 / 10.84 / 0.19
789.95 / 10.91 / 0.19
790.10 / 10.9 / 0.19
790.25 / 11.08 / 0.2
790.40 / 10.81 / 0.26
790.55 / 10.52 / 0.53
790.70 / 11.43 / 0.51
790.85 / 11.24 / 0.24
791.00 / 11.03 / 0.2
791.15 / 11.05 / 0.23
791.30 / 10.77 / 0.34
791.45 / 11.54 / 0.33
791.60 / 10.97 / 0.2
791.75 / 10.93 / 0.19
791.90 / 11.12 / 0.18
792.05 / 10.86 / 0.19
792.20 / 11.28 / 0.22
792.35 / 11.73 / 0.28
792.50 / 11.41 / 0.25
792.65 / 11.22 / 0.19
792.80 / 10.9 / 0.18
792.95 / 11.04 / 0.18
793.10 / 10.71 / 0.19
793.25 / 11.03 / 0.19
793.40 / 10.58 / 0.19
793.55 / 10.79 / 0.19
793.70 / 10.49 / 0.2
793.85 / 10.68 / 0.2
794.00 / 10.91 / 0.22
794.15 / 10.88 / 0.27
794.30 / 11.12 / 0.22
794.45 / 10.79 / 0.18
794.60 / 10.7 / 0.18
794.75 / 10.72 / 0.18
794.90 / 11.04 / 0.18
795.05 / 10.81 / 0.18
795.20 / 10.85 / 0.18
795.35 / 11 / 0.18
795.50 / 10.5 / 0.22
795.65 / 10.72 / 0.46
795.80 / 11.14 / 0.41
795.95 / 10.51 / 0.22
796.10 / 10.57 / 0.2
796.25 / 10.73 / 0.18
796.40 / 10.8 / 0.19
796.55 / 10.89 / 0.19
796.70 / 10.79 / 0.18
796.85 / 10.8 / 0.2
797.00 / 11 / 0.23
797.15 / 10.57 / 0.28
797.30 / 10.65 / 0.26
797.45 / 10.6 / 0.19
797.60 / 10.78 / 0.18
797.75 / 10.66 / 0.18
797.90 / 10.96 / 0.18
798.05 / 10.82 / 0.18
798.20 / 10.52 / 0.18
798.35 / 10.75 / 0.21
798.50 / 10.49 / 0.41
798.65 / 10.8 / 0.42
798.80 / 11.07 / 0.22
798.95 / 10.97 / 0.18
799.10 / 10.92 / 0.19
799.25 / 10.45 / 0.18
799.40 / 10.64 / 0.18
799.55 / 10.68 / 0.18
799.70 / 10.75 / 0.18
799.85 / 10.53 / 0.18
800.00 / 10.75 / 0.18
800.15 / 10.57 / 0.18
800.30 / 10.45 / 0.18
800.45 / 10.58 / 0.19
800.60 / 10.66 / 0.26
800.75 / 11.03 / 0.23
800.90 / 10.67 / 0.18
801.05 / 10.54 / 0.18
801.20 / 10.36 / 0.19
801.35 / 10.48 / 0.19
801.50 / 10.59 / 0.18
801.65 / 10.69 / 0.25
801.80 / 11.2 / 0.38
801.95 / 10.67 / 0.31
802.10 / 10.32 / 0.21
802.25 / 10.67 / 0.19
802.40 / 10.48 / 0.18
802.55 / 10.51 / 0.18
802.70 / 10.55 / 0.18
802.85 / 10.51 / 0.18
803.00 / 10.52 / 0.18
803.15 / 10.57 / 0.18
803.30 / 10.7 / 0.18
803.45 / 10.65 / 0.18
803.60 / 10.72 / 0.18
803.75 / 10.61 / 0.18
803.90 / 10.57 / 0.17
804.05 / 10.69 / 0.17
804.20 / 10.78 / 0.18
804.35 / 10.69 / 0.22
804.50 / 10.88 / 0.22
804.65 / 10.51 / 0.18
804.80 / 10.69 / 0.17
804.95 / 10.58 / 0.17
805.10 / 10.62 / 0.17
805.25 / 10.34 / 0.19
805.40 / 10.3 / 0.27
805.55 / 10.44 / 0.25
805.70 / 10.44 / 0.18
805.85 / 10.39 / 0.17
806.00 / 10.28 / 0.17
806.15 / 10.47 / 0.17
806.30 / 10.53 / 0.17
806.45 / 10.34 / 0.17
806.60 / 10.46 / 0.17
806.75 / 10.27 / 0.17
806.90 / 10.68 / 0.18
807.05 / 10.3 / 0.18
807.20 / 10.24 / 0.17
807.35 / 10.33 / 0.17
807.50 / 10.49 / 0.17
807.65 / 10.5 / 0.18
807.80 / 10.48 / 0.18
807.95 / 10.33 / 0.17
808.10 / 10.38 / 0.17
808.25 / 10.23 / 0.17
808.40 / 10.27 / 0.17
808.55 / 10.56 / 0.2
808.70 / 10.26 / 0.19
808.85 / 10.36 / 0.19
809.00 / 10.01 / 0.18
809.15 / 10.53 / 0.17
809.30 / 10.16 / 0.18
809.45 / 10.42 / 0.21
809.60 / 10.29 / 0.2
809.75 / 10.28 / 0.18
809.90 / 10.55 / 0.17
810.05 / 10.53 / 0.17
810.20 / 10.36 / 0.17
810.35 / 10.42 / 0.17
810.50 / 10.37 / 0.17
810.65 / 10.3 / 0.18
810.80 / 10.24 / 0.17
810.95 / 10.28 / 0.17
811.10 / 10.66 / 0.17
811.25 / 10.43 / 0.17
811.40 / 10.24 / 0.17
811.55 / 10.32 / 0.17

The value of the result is 0.02 nm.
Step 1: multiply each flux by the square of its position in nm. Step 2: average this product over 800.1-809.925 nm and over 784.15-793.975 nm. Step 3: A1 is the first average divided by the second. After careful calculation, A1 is 0.99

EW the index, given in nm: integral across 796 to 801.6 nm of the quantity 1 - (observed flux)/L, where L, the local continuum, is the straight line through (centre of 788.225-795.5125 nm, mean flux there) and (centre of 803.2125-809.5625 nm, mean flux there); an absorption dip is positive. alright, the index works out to 0.014 nm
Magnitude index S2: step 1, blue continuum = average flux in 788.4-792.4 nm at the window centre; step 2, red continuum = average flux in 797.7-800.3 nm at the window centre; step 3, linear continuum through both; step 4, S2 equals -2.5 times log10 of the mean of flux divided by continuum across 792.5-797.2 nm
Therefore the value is 0.00 mag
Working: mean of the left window 11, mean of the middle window 10.8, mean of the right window 10.7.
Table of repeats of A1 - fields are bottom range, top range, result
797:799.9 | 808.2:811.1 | 0.99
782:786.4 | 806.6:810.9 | 0.98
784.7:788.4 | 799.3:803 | 0.98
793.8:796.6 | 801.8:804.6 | 1.00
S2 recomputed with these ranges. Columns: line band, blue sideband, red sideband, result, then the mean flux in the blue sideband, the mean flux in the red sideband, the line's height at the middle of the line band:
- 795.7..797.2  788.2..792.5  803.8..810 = 0.00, 11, 10.4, 10.8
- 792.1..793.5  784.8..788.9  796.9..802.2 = -0.01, 11.2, 10.7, 11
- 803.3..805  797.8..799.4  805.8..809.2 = -0.02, 10.8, 10.4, 10.5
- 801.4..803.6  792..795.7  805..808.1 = 0.00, 10.9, 10.4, 10.6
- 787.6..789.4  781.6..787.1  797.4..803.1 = 0.01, 11.3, 10.7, 11.1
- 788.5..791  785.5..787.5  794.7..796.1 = 0.02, 11.4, 10.8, 11.2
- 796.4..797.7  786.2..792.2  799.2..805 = 0.00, 11.1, 10.6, 10.8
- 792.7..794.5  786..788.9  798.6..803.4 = 0.01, 11.2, 10.7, 11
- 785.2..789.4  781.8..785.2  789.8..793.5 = -0.01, 11.2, 11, 11.1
